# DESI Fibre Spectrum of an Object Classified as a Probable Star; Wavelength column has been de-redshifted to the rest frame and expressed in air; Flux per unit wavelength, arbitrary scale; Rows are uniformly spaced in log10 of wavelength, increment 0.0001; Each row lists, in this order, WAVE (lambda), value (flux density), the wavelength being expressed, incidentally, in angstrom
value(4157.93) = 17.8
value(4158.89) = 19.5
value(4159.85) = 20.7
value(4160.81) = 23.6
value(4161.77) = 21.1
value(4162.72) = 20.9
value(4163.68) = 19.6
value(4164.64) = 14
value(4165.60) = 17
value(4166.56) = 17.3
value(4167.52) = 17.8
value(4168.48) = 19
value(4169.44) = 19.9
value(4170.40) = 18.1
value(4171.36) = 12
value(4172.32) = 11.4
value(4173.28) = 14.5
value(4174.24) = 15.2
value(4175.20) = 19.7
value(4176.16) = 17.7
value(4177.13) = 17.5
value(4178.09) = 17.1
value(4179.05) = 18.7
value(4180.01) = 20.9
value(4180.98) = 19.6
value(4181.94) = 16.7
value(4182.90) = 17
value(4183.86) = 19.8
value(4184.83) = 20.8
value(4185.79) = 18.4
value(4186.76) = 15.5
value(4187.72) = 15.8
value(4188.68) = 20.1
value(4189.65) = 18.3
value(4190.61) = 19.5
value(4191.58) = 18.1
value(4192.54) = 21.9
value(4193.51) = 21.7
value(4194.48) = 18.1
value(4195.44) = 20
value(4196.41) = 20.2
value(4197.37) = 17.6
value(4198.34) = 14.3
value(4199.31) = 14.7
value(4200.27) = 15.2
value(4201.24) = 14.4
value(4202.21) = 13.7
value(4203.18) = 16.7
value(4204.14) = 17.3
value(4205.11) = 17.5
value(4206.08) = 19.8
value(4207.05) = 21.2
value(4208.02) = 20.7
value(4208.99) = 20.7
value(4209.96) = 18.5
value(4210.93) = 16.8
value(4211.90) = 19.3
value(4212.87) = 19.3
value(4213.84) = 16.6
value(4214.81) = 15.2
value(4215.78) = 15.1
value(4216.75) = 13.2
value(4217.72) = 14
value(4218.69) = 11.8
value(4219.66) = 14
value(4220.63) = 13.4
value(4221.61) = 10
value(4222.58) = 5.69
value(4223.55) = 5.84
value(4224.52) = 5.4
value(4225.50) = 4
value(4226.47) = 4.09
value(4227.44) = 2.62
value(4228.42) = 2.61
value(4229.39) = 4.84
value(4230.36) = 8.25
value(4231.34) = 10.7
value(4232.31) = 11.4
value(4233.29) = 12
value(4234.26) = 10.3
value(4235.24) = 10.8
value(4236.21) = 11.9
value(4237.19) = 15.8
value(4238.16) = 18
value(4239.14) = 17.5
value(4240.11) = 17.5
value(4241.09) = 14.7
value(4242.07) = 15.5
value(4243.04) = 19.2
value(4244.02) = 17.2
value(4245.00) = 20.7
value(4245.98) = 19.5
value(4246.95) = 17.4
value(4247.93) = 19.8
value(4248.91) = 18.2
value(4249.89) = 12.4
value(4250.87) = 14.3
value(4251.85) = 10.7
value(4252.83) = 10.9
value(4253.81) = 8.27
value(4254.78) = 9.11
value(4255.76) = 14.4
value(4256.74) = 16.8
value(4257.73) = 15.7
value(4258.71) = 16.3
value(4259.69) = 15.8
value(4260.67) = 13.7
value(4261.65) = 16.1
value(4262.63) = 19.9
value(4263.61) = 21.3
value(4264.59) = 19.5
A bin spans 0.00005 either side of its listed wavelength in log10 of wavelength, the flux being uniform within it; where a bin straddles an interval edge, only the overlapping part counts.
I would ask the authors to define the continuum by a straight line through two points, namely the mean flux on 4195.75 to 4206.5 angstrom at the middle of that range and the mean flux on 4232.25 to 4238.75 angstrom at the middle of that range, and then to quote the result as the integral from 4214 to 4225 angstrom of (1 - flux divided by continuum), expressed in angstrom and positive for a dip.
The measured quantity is 2.51 angstrom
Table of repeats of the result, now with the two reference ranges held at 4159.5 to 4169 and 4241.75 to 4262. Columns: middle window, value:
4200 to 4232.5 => 7.76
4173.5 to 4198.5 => -0.48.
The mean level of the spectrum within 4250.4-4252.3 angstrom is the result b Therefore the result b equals 12.5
